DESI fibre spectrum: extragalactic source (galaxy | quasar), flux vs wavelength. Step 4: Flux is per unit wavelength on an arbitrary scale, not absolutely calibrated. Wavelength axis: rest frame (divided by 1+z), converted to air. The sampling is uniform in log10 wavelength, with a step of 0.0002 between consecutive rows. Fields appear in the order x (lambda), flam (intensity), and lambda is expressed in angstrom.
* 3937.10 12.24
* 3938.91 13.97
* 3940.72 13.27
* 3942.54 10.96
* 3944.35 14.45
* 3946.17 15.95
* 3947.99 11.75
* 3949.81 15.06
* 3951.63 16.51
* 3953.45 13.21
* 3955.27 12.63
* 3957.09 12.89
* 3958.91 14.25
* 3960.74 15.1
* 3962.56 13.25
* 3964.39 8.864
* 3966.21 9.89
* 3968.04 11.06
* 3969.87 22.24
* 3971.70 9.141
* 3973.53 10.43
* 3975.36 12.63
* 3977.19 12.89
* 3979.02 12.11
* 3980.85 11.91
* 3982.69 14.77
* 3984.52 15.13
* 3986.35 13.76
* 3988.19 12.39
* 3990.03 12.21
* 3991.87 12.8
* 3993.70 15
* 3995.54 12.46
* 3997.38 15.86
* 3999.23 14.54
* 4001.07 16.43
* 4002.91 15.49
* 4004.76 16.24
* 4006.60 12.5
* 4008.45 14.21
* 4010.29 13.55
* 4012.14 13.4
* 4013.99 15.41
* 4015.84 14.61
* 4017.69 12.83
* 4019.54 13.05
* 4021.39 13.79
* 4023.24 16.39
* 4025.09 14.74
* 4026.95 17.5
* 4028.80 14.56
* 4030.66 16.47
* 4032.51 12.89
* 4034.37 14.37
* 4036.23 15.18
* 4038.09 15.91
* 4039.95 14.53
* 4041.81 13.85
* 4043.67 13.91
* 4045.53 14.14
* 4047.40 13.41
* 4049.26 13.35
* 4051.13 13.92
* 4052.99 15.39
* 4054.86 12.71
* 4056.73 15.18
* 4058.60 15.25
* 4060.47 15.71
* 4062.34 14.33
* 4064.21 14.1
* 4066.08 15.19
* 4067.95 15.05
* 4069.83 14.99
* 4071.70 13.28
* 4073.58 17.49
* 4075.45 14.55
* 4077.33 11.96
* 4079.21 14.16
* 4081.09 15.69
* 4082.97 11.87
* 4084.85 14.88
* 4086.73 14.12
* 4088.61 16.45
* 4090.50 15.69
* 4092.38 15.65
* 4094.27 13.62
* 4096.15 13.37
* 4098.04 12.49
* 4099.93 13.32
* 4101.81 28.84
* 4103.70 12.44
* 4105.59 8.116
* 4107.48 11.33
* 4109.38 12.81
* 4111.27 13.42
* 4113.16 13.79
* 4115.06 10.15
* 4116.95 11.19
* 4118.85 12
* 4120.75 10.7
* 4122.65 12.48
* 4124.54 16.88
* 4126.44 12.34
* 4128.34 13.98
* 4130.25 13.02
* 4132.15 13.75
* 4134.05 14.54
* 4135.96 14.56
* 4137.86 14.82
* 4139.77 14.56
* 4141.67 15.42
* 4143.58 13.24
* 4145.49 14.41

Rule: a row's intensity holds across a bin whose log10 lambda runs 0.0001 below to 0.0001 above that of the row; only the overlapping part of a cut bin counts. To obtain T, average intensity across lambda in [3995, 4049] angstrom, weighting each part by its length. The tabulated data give 14.6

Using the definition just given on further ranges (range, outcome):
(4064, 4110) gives 14.5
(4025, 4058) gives 14.6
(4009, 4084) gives 14.5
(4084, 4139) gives 13.8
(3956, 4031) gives 13.8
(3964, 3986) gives 12.7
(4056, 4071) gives 14.9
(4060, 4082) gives 14.7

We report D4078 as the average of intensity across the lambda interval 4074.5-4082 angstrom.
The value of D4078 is 14.1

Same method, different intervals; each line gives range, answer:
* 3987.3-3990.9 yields 12.3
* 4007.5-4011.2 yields 13.9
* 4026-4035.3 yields 15.2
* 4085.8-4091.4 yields 15.4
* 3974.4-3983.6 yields 12.8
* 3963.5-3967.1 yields 9.39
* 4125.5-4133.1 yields 13.3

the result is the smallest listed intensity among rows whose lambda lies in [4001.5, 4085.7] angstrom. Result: 11.87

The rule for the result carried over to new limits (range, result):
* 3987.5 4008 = 12.21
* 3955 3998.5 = 8.864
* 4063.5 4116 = 8.116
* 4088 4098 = 13.37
